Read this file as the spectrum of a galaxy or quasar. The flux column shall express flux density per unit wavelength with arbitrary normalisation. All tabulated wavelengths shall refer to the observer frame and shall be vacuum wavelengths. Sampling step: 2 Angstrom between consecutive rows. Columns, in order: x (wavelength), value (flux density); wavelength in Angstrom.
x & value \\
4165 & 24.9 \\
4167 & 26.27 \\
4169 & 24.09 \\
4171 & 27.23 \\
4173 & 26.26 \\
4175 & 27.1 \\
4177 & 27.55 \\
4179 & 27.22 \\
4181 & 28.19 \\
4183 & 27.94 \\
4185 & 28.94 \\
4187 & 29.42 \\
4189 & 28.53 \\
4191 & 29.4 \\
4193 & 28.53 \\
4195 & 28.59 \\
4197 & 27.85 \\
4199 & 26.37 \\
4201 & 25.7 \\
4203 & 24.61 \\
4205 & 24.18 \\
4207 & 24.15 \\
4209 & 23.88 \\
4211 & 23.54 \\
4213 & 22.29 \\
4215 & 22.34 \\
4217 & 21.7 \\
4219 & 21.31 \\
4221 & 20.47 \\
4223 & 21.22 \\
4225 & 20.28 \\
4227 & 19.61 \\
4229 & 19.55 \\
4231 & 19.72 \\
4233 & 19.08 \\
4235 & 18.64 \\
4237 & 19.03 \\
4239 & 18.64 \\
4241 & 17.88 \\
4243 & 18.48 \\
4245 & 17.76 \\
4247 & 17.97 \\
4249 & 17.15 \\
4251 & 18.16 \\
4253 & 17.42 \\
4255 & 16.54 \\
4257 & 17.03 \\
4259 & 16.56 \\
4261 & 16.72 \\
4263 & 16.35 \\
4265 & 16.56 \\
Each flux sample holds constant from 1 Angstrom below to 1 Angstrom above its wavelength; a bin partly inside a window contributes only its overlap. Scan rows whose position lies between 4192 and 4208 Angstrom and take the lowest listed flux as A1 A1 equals 24.15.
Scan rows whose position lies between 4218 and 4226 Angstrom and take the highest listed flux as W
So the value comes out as 21.31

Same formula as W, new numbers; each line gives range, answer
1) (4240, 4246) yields 18.48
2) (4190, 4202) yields 29.4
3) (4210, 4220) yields 23.54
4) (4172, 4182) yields 28.19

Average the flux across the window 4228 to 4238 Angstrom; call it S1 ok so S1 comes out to 19.2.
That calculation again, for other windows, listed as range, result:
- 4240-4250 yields 17.8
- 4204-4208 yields 24.2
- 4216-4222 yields 21.2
